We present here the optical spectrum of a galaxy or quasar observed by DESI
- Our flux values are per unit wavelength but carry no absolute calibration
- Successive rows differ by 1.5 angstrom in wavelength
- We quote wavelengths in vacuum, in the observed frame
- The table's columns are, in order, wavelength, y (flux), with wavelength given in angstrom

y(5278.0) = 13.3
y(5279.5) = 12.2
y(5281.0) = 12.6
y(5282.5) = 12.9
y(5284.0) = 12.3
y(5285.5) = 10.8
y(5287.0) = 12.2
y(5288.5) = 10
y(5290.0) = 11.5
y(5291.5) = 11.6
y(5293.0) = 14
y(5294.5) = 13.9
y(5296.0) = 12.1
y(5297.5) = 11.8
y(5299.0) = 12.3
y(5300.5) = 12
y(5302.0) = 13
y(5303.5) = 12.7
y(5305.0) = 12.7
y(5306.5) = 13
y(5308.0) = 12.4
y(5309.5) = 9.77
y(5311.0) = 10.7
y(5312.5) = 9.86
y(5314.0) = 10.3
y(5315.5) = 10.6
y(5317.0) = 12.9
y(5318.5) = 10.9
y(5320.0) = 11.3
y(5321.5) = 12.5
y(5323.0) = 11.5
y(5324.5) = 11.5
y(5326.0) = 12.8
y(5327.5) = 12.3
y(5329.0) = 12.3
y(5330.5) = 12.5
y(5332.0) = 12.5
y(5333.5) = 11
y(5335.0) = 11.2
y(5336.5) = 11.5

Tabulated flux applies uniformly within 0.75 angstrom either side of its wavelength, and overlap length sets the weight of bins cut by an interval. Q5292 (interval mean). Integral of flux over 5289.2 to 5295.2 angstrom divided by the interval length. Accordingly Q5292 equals 12.7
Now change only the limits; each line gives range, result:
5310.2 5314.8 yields 10.3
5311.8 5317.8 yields 10.9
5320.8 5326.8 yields 12.1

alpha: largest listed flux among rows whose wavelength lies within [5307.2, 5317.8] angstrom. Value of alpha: 12.9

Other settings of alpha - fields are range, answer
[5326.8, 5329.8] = 12.3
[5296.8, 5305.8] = 13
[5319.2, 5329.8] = 12.8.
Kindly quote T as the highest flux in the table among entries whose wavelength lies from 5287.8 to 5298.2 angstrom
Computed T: 14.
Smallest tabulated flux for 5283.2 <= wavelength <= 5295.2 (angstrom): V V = 10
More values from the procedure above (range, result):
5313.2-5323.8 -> 10.3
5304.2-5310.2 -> 9.77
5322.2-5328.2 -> 11.5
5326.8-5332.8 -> 12.3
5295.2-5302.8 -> 11.8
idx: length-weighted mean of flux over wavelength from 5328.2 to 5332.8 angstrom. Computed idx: 12.4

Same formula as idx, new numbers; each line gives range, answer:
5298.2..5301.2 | 12.1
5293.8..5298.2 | 12.6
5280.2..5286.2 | 12.2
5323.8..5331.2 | 12.3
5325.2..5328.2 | 12.5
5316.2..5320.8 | 11.7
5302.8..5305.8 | 12.7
